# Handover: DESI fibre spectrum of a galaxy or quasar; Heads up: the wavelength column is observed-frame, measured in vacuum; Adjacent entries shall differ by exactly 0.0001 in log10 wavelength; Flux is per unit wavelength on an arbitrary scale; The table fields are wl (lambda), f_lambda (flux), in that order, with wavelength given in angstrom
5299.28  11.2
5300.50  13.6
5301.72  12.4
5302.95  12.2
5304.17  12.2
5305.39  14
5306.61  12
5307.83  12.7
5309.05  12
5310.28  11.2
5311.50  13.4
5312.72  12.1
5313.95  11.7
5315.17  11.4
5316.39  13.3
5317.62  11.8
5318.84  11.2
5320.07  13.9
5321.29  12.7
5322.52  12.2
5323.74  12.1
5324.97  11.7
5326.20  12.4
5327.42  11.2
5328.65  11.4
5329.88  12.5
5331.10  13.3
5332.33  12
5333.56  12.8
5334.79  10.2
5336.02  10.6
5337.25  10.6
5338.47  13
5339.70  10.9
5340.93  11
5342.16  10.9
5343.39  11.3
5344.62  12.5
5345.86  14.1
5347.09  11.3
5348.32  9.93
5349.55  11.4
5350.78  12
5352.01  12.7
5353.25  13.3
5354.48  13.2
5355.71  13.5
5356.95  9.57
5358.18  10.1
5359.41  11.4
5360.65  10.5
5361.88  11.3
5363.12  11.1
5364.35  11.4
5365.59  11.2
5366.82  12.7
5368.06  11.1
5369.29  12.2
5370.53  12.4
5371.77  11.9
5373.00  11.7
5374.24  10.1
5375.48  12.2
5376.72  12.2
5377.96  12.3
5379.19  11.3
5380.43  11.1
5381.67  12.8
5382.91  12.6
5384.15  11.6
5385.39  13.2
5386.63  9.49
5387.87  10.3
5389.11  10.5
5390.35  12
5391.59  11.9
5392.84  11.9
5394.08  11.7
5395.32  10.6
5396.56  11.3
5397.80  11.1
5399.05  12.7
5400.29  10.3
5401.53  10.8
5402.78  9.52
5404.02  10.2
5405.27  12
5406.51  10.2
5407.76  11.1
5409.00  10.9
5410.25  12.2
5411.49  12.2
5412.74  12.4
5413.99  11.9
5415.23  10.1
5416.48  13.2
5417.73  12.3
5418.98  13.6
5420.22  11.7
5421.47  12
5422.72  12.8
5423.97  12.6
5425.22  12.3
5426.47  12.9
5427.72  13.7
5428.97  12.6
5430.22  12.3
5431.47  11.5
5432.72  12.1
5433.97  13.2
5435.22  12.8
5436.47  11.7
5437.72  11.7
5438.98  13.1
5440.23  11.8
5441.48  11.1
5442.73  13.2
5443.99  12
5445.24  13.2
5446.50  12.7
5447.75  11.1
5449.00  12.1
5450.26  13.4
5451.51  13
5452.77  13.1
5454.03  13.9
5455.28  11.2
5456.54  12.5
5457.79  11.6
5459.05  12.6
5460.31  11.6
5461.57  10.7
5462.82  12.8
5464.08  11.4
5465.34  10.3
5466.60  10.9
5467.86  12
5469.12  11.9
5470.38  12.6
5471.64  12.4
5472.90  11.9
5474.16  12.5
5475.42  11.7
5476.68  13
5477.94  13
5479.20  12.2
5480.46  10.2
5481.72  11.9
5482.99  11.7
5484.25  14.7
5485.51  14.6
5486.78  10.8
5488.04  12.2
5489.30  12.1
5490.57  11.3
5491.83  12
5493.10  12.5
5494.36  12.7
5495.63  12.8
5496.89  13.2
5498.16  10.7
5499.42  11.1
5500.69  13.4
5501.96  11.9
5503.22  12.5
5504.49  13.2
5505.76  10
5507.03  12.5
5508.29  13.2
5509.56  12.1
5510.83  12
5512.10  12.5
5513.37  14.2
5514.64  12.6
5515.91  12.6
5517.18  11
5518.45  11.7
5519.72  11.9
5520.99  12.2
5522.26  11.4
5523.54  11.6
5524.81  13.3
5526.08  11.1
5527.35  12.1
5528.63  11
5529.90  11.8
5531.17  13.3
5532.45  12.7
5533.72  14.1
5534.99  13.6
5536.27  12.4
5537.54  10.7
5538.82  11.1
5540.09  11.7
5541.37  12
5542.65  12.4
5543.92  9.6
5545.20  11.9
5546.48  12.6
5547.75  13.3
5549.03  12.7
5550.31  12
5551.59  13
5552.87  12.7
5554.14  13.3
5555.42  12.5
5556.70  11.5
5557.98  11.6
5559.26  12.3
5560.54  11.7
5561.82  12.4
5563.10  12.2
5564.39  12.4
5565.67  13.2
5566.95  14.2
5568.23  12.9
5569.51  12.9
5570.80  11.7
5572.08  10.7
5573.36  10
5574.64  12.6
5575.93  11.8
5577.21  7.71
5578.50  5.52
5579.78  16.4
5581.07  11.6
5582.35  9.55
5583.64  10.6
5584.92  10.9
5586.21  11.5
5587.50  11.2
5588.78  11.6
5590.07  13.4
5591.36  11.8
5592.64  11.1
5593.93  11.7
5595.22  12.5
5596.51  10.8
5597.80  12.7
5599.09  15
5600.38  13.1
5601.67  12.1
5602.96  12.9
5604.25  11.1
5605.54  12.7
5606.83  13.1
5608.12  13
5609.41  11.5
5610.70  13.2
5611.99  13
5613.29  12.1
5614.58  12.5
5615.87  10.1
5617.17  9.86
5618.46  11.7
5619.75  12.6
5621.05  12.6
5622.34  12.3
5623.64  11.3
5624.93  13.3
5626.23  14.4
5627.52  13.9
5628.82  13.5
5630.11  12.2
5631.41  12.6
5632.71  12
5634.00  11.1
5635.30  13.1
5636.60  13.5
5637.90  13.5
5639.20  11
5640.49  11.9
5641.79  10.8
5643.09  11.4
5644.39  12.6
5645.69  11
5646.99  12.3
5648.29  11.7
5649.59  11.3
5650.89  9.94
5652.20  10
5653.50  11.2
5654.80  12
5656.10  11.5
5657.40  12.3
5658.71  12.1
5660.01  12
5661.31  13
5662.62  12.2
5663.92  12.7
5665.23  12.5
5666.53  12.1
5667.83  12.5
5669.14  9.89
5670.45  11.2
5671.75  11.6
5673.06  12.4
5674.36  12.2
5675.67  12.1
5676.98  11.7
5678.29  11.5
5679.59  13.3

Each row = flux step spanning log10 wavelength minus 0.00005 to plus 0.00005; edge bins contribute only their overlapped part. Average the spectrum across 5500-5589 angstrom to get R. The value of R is 12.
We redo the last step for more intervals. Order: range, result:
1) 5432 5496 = 12.2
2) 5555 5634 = 12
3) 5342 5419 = 11.6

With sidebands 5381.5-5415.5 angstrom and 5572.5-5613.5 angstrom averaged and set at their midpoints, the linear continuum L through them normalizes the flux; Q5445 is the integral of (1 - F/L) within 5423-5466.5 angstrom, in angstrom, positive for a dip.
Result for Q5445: -3.16 angstrom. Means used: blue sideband 11.3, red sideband 11.8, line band 12.3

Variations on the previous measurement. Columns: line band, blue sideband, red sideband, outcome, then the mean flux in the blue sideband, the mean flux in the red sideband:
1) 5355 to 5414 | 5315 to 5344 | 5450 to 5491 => 2.7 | 11.9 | 12.2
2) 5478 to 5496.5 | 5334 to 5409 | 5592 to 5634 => -0.6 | 11.5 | 12.4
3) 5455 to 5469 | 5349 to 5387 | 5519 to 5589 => 0.2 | 11.7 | 11.9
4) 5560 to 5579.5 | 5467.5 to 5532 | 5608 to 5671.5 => 0.9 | 12.2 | 12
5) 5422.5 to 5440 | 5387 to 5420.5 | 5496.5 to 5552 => -1.4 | 11.4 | 12.2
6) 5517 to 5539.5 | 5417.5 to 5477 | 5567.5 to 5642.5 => 0.1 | 12.3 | 12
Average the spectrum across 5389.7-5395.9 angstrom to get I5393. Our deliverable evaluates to 11.6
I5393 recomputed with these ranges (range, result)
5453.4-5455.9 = 12.6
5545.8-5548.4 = 12.9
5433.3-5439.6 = 12.5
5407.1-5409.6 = 11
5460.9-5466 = 11.3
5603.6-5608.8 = 12.5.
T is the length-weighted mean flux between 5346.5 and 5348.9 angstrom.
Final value 10.6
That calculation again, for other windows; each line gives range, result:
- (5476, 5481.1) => 12.1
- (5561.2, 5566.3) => 12.5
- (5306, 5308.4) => 12.4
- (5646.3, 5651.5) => 11.3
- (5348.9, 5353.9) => 12.3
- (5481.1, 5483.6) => 11.8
